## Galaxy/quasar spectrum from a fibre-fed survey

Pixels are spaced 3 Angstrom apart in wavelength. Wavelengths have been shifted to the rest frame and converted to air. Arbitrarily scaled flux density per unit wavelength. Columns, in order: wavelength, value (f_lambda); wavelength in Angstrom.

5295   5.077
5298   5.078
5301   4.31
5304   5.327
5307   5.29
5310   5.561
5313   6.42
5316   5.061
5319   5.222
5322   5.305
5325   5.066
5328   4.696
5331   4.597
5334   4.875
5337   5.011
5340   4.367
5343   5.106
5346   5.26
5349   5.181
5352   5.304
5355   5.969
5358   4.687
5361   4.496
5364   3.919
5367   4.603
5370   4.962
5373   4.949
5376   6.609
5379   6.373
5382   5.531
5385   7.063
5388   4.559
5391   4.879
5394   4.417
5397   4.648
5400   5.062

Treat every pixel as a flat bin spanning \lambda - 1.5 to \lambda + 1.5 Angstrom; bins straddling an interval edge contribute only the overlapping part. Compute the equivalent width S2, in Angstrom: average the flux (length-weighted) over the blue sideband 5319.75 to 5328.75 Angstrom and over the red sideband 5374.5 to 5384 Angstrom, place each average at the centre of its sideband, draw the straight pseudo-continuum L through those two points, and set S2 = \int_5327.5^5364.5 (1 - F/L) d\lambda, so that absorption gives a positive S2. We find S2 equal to 4.0 Angstrom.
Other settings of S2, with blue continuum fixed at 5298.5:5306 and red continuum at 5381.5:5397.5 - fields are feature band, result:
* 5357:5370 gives 1.6 Angstrom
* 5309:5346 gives -1.0 Angstrom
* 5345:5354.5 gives -0.5 Angstrom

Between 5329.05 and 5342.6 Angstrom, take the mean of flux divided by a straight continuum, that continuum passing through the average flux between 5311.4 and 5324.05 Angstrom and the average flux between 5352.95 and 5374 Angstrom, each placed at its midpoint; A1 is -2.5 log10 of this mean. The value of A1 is 0.103 mag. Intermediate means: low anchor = 5.48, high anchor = 4.81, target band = 4.74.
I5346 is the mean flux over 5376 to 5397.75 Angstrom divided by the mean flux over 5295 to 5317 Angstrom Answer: 1.03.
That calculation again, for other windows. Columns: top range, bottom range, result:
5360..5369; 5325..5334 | 0.92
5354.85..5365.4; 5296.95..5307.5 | 0.93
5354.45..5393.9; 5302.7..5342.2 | 1.02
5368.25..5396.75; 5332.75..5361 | 1.08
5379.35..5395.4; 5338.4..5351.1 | 1.08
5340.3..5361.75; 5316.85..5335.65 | 1.03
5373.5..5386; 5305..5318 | 1.12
